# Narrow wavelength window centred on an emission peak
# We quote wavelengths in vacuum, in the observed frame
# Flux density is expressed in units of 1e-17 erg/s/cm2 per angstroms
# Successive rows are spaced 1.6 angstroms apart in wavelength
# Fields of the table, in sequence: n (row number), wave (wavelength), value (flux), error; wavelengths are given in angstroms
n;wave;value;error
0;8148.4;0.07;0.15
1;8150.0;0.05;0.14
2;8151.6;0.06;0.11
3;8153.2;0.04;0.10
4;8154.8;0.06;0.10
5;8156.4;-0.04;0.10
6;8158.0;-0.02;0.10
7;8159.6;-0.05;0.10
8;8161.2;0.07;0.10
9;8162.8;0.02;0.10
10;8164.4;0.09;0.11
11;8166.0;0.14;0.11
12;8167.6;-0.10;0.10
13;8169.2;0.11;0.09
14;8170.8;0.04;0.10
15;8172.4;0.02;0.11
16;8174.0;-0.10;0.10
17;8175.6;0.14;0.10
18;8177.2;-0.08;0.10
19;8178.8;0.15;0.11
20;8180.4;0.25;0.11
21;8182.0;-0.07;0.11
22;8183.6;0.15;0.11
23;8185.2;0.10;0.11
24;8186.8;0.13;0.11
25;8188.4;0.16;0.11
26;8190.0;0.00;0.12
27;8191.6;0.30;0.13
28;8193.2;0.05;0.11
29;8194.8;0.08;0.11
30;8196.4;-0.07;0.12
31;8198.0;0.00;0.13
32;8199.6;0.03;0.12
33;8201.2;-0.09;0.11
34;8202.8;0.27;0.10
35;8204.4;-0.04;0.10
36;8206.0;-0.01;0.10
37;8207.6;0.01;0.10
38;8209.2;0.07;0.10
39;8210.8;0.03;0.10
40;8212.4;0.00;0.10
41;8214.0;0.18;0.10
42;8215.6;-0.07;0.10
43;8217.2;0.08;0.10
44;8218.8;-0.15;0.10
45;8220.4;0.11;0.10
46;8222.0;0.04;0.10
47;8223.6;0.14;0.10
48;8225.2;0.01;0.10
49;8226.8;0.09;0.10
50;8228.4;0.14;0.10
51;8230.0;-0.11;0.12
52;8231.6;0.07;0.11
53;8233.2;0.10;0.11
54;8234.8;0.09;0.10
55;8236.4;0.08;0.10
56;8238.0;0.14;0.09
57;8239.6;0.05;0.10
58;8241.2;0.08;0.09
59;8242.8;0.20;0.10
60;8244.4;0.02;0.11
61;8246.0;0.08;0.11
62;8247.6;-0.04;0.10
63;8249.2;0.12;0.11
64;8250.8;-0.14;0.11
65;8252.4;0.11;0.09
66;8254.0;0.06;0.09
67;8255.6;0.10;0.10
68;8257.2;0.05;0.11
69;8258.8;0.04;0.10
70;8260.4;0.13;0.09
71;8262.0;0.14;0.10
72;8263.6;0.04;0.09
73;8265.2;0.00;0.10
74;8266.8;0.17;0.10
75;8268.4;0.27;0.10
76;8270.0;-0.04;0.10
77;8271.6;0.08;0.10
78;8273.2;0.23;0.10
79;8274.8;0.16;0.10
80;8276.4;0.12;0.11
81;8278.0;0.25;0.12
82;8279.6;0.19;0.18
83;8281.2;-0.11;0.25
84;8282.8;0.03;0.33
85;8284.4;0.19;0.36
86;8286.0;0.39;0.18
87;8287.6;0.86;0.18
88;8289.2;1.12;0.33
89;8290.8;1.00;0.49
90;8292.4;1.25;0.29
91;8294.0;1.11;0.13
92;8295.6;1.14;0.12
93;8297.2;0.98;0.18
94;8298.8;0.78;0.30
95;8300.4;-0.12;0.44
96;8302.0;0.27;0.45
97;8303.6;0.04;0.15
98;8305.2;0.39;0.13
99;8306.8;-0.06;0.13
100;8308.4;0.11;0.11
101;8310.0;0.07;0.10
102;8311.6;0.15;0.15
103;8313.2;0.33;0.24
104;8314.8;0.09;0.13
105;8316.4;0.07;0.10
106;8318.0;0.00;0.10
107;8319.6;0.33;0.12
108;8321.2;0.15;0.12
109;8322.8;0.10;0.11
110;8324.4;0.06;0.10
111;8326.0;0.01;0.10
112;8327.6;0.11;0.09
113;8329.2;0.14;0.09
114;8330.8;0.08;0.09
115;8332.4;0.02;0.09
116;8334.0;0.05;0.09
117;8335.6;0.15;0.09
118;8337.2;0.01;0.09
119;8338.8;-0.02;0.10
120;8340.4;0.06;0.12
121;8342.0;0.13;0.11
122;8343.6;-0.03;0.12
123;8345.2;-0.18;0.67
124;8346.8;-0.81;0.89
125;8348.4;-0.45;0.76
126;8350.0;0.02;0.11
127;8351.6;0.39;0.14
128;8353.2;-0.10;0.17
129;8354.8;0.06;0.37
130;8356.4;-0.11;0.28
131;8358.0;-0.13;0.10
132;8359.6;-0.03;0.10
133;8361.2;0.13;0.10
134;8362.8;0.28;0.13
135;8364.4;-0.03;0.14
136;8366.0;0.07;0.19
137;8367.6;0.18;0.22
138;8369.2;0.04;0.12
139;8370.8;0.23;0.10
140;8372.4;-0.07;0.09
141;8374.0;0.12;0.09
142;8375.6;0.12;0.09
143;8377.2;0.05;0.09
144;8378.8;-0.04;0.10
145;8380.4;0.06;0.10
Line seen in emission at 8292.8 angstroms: [O II]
